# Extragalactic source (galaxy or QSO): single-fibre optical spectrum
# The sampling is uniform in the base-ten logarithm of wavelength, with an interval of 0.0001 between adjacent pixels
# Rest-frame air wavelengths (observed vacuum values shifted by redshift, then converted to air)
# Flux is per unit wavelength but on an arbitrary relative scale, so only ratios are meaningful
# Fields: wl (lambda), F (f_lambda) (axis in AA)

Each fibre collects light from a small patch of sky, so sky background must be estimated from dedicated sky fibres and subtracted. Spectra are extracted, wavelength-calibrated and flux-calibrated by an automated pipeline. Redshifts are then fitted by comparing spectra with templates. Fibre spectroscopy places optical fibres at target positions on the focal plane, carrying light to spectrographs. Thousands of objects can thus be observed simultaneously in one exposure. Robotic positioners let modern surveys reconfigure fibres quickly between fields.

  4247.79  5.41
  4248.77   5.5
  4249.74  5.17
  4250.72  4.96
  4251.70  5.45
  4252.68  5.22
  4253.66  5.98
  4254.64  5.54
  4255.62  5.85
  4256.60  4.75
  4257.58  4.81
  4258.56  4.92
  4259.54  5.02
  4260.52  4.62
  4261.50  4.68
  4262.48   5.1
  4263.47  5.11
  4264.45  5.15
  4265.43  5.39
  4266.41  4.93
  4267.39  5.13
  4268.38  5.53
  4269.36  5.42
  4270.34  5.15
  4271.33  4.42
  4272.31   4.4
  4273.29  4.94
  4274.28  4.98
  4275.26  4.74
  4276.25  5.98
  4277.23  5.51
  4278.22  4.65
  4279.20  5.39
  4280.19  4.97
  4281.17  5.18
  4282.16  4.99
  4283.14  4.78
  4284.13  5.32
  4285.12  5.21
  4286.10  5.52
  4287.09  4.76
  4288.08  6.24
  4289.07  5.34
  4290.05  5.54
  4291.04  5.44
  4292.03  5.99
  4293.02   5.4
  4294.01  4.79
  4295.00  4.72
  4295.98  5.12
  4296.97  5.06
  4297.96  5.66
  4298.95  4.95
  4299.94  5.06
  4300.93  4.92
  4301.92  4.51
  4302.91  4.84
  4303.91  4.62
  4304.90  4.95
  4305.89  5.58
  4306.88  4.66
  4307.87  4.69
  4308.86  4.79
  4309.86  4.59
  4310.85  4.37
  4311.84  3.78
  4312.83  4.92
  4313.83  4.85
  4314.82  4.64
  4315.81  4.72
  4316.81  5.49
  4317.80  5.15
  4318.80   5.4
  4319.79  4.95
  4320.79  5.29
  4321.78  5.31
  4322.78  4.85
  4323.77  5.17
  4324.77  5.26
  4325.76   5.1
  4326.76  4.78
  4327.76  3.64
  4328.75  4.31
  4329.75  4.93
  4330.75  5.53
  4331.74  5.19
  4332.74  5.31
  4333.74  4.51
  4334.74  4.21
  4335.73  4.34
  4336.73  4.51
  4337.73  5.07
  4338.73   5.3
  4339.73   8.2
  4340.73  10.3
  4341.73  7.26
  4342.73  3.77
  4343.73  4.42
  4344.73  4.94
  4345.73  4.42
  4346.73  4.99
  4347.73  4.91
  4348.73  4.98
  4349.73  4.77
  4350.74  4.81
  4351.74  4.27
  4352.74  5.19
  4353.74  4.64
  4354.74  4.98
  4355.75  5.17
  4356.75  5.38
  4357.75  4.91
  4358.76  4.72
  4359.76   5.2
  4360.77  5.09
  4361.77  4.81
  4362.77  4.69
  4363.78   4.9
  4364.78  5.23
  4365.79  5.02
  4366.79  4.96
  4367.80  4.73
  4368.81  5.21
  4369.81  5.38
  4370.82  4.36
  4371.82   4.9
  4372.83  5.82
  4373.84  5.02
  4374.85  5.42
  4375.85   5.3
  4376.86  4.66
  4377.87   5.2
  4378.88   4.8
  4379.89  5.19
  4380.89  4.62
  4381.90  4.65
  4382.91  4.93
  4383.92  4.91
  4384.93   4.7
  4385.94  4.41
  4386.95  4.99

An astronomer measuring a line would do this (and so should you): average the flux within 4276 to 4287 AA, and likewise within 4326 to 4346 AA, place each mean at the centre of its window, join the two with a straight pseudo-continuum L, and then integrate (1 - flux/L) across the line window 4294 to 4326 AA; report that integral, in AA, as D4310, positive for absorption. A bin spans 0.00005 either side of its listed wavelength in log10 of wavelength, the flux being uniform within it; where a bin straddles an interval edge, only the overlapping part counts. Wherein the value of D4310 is 1.8 AA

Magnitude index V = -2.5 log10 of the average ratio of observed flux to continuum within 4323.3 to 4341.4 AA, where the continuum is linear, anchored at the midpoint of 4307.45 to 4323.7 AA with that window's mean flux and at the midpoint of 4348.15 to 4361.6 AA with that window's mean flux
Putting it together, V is -0.09 mag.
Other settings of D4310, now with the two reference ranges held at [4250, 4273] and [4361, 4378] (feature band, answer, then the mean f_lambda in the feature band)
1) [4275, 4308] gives -0.4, 5.16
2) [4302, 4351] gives 0.2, 5.04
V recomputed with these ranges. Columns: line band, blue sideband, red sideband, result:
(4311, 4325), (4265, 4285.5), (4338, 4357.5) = 0.07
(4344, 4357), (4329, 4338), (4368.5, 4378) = 0.02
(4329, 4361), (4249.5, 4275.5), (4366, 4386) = -0.04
